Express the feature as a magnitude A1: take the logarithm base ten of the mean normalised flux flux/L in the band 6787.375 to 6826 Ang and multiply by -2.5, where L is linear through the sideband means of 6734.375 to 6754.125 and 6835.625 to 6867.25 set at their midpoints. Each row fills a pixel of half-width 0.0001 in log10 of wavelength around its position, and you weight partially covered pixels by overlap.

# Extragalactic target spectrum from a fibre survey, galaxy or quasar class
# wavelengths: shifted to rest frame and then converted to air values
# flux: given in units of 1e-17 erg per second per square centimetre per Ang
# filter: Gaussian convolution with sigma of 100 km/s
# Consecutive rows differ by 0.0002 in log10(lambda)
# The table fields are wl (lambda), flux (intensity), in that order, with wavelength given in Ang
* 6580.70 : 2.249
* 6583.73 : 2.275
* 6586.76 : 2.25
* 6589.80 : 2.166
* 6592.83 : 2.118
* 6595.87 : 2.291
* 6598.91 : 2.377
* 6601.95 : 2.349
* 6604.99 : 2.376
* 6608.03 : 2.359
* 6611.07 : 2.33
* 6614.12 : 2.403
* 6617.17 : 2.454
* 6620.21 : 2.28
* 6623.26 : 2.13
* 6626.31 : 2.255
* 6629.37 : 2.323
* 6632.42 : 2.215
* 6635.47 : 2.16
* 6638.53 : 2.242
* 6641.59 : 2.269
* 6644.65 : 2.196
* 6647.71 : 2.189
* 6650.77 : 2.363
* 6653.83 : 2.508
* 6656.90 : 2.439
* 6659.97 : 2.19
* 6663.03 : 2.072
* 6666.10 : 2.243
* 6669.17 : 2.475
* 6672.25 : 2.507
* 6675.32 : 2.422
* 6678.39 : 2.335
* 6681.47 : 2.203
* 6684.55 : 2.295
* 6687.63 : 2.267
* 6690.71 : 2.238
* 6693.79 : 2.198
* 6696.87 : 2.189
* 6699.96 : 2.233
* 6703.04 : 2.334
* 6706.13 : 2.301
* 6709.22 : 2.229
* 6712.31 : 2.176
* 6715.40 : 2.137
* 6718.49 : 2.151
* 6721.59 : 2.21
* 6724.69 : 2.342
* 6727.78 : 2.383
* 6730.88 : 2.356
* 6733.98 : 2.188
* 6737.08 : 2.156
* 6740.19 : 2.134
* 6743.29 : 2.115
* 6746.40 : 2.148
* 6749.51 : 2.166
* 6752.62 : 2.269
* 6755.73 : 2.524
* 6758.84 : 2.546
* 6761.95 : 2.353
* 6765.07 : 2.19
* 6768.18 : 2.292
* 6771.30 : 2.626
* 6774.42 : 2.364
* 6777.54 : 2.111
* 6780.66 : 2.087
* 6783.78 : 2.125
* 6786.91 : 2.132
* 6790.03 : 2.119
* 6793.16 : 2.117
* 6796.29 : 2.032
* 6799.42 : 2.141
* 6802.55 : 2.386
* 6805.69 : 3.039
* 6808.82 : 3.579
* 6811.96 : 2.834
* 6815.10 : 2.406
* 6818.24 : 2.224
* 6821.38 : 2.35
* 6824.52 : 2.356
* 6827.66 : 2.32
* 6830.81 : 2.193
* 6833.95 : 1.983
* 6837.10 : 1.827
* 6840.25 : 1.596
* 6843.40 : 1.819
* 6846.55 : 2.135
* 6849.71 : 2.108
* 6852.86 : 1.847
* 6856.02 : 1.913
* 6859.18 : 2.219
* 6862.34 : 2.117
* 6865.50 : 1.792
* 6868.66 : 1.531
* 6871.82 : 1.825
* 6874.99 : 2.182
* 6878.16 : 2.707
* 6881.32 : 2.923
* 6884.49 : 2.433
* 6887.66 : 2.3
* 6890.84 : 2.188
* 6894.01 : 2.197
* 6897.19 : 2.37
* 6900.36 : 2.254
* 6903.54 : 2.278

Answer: -0.21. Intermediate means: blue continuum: 2.16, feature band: 2.46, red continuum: 1.94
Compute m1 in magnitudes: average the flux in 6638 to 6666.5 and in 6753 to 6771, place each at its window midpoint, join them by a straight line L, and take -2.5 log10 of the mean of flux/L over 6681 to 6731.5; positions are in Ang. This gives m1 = 0.04 mag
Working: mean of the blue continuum 2.27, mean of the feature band 2.25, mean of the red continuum 2.39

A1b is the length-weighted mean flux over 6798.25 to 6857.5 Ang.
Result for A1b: 2.27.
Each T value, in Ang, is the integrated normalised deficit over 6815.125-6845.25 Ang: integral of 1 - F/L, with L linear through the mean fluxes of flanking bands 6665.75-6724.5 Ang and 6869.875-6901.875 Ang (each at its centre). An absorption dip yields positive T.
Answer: 2.9 Ang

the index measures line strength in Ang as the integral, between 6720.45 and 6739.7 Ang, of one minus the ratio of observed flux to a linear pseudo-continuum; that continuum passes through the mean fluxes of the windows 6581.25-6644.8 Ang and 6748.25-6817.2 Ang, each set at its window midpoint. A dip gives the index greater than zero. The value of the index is 0.7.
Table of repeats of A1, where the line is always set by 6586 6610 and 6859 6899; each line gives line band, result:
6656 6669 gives 0.009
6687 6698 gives 0.020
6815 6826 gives -0.045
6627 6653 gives 0.012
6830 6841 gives 0.171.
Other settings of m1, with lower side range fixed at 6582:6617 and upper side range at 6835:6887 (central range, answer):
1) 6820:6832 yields -0.10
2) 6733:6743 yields 0.01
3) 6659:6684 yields -0.03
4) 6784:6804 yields -0.01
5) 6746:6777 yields -0.09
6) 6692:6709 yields -0.02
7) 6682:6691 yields -0.02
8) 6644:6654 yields -0.02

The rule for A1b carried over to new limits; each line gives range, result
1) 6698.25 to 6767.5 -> 2.26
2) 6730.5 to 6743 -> 2.19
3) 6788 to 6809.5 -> 2.44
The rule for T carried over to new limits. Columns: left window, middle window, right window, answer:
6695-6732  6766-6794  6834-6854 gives -2.0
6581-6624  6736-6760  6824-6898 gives -0.7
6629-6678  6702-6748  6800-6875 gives 0.7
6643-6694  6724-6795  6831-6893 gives -1.7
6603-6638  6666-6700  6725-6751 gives -0.8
